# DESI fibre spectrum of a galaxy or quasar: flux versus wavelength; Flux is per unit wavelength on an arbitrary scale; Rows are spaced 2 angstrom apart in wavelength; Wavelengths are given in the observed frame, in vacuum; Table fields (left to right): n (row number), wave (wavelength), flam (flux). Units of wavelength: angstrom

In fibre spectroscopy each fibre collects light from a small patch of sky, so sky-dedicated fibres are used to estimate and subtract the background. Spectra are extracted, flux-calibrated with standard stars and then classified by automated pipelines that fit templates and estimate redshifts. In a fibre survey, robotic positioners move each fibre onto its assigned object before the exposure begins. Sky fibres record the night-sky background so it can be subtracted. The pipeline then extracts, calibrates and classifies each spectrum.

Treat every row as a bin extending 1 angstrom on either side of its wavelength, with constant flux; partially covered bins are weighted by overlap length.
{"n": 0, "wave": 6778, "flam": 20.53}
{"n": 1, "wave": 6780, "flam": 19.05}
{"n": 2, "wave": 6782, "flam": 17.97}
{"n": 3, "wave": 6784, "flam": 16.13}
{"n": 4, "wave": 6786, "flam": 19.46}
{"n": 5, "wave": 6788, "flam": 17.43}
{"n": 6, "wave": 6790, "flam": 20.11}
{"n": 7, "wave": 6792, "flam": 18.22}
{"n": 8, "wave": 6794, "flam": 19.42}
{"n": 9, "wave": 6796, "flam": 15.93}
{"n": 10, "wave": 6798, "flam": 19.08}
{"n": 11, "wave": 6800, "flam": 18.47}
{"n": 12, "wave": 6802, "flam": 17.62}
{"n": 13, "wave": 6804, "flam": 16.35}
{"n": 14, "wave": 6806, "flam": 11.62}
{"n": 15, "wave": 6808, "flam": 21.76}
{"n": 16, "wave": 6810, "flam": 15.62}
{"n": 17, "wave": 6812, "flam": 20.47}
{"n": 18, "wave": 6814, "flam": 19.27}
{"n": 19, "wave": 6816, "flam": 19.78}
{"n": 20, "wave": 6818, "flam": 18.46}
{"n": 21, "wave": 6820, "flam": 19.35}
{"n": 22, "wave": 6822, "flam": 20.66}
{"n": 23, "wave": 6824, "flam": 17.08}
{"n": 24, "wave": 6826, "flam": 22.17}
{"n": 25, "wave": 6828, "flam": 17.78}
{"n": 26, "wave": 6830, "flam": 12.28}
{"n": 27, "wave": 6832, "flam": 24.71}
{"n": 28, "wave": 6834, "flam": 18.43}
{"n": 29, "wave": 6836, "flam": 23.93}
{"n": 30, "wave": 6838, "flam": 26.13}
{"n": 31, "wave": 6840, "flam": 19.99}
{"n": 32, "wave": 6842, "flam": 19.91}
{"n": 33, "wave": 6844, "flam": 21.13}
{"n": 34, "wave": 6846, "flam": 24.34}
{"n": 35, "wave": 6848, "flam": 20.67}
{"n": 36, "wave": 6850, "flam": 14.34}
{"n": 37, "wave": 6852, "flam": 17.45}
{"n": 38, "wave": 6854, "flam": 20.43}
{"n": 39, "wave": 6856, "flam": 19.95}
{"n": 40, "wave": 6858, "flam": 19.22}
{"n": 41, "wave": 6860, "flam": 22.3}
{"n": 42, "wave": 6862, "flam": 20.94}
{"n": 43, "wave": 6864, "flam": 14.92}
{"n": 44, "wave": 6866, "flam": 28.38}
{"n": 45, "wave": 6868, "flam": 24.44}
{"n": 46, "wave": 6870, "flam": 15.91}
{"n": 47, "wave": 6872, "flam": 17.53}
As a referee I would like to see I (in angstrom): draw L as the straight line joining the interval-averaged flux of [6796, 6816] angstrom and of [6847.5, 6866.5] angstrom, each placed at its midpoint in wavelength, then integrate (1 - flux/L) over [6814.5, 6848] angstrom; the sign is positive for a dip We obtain -2.97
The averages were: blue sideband 17.8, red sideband 19.6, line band 20.4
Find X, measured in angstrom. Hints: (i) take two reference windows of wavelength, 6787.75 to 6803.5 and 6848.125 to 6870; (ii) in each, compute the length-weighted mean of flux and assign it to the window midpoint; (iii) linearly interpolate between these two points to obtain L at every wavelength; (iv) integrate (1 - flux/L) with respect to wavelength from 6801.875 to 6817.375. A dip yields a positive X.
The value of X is 0.7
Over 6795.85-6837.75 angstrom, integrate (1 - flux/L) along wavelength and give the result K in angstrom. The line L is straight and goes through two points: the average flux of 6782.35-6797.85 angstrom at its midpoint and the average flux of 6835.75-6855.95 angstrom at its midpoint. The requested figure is 1.3 angstrom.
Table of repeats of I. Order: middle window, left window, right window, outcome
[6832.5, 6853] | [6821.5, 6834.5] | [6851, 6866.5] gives -1.3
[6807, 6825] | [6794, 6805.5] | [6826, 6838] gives -0.3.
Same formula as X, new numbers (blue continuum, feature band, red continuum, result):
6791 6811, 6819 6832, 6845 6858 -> -0.2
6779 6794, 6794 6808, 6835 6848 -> 1.7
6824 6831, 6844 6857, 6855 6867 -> 0.1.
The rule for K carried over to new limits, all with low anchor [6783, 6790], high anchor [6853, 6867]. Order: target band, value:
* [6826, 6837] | 0.06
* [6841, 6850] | -0.18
